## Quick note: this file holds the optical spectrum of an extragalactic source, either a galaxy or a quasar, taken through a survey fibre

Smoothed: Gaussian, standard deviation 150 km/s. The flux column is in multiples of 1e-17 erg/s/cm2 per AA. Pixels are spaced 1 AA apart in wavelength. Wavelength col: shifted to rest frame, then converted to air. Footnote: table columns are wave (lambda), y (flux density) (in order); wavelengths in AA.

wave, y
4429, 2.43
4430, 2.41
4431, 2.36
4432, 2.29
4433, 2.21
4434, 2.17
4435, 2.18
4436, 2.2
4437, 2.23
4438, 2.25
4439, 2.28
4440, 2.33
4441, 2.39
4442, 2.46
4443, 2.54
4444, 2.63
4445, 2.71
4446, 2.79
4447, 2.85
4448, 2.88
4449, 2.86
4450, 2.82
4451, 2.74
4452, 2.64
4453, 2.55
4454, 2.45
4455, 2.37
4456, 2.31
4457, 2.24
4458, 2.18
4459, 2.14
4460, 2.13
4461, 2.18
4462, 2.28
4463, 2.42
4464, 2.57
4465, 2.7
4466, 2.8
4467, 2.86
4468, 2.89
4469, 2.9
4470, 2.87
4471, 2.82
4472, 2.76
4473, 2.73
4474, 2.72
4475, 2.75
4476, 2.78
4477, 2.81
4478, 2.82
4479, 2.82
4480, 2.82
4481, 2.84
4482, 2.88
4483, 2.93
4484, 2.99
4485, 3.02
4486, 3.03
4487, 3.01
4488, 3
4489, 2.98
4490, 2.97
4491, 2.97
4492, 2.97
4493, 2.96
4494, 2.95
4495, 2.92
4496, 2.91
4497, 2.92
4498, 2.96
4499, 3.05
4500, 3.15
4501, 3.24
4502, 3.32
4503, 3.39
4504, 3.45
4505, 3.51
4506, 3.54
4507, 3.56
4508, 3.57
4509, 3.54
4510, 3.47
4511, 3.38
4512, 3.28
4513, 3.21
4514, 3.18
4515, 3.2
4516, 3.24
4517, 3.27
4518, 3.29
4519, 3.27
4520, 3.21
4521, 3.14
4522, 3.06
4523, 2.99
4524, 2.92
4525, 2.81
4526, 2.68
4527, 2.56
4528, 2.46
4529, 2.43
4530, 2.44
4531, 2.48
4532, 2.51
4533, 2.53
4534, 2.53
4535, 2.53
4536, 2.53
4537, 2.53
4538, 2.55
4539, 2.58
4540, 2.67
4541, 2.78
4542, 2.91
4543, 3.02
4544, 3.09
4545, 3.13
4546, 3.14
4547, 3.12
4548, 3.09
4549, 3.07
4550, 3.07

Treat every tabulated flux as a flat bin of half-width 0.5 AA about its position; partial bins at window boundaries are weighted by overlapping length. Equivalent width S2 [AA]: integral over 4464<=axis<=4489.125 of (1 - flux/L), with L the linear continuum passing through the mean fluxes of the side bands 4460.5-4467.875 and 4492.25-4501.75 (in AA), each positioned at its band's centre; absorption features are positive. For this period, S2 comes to -1.1 AA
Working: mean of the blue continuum 2.56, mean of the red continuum 3.01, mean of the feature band 2.85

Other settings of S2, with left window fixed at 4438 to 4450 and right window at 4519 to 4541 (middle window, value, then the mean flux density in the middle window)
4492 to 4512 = -4.4 AA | 3.25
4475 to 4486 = -1.0 AA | 2.87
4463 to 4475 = -0.6 AA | 2.77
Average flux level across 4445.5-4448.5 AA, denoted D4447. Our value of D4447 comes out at 2.84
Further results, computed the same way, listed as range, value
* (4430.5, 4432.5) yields 2.33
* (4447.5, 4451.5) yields 2.83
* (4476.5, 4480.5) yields 2.82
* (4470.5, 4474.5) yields 2.76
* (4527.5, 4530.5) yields 2.44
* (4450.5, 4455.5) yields 2.55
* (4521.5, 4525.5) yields 2.95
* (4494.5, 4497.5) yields 2.92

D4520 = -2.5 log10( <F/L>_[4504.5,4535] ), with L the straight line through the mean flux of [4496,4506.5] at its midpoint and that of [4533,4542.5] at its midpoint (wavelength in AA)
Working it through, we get -0.036 mag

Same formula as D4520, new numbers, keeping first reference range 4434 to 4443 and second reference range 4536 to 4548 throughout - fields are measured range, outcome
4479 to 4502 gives -0.16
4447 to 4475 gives -0.08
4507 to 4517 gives -0.24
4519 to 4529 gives -0.04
